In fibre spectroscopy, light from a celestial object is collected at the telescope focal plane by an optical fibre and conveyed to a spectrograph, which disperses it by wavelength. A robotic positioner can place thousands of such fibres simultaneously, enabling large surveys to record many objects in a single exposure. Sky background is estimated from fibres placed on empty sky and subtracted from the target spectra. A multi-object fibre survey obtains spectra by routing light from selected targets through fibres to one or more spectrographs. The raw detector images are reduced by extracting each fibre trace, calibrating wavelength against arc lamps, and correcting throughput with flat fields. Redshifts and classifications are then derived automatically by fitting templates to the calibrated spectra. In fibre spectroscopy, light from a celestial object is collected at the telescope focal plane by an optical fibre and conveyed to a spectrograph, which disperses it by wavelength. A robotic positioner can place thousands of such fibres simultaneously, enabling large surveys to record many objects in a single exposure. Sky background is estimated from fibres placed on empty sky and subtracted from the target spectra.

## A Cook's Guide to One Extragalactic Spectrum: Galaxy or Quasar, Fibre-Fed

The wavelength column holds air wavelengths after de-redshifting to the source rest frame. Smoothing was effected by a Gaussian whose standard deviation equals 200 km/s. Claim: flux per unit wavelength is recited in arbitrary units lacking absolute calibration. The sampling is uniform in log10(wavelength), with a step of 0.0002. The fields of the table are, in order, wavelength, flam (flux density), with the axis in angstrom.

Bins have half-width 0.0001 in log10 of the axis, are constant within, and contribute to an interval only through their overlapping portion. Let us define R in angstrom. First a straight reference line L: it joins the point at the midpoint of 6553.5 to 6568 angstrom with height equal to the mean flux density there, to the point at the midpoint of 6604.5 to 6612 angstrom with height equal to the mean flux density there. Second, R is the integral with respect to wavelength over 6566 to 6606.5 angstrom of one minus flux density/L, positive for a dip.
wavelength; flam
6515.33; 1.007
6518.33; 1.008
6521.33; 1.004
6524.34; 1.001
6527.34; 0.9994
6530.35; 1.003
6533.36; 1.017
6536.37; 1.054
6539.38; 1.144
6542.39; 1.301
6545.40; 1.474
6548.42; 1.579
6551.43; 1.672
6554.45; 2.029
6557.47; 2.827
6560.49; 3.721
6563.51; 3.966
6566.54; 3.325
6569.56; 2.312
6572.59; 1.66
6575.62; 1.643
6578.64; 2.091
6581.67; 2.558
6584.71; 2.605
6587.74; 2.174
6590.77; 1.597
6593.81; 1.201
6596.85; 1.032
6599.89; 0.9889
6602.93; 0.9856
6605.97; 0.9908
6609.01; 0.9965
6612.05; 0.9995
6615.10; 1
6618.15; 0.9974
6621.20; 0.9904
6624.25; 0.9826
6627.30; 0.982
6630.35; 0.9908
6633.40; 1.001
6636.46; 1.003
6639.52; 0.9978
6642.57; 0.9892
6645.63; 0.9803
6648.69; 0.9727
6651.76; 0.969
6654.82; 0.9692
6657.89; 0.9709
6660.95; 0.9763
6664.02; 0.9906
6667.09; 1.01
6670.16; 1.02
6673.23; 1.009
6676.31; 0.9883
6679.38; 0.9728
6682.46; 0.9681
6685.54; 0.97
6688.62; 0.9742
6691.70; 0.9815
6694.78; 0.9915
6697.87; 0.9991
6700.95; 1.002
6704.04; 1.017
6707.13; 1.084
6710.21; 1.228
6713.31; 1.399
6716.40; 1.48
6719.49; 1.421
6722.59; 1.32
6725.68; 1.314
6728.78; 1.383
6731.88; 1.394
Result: 5.2 angstrom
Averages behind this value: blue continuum 3.22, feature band 1.78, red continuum 0.996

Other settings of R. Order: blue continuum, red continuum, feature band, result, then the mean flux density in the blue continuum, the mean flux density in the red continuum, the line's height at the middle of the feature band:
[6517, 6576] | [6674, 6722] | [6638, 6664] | 6.7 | 1.79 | 1.1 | 1.32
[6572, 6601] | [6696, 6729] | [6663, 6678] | 4.3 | 1.77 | 1.23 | 1.41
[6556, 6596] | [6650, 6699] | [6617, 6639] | 8.8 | 2.41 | 0.985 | 1.66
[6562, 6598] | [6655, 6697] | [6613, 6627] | 5.8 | 2.19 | 0.986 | 1.69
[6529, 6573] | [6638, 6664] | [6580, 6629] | 5.8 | 2.02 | 0.979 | 1.46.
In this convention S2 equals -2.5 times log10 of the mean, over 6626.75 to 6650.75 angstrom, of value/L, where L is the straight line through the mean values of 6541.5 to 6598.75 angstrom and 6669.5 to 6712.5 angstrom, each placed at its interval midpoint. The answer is 0.46 mag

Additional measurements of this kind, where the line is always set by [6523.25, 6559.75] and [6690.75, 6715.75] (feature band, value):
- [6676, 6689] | 0.18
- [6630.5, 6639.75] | 0.25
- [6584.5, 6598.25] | -0.20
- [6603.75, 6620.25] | 0.30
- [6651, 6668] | 0.22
